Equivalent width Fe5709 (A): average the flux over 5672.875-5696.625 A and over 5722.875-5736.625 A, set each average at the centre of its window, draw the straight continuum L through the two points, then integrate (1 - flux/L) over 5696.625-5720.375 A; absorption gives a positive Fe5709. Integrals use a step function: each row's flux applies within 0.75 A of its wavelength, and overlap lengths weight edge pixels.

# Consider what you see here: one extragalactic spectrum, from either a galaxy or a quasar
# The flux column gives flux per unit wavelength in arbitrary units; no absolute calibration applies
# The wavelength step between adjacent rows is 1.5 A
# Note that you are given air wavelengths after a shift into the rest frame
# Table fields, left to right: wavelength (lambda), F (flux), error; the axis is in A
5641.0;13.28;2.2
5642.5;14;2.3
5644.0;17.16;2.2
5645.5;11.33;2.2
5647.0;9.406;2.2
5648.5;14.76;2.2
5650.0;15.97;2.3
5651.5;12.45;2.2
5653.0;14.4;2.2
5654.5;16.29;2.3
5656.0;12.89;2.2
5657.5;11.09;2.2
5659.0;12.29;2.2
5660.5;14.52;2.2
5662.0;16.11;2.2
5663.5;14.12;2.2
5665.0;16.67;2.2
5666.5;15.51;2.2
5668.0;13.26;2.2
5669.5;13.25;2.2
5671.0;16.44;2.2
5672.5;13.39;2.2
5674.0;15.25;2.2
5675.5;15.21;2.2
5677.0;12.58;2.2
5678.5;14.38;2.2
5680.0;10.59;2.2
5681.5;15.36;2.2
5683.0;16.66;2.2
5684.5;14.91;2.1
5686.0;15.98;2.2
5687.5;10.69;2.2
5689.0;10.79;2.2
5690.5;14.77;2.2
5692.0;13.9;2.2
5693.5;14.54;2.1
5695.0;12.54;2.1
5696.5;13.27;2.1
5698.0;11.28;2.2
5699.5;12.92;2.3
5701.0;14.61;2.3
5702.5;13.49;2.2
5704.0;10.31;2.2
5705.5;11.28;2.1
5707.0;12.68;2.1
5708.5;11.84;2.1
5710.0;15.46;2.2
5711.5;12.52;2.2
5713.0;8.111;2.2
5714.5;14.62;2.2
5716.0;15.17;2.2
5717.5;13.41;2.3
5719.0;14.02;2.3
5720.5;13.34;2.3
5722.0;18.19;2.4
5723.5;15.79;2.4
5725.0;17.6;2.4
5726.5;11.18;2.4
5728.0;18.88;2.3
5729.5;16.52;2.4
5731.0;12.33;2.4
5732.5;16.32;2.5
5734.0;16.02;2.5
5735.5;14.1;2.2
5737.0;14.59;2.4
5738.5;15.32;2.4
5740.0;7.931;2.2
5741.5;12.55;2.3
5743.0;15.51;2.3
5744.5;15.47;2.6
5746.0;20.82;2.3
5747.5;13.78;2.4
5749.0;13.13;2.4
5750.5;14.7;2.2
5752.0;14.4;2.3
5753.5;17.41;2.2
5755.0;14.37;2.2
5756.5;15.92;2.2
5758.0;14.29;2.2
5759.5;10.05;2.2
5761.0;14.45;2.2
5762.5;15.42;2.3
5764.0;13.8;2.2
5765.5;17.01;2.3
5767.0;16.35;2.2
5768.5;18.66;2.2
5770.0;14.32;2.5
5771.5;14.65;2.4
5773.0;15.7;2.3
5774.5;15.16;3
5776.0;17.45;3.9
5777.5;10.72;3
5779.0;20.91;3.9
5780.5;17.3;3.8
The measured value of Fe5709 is 3.0 A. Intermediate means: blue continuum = 13.8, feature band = 12.8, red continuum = 15.4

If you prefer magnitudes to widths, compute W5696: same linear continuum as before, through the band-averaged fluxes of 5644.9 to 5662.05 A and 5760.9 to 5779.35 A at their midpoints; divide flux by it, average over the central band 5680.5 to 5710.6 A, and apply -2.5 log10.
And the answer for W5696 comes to 0.07 mag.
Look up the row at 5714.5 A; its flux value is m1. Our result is 14.62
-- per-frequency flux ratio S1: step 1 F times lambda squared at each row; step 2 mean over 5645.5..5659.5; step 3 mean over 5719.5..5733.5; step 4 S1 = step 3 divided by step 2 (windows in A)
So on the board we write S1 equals 1.21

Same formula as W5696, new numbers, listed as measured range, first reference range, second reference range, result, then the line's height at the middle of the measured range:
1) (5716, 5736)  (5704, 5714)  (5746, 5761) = -0.18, 12.9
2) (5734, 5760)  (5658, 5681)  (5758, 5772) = 0.03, 14.8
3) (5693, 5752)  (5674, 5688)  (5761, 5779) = 0.06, 14.8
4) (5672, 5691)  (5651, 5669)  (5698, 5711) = -0.03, 13.5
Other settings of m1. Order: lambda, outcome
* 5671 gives 16.44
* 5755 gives 14.37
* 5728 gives 18.88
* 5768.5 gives 18.66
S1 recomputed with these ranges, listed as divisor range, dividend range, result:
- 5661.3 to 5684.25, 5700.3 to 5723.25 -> 0.93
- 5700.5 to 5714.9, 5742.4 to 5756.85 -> 1.27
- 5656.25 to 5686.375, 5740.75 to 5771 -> 1.09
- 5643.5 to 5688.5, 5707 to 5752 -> 1.05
